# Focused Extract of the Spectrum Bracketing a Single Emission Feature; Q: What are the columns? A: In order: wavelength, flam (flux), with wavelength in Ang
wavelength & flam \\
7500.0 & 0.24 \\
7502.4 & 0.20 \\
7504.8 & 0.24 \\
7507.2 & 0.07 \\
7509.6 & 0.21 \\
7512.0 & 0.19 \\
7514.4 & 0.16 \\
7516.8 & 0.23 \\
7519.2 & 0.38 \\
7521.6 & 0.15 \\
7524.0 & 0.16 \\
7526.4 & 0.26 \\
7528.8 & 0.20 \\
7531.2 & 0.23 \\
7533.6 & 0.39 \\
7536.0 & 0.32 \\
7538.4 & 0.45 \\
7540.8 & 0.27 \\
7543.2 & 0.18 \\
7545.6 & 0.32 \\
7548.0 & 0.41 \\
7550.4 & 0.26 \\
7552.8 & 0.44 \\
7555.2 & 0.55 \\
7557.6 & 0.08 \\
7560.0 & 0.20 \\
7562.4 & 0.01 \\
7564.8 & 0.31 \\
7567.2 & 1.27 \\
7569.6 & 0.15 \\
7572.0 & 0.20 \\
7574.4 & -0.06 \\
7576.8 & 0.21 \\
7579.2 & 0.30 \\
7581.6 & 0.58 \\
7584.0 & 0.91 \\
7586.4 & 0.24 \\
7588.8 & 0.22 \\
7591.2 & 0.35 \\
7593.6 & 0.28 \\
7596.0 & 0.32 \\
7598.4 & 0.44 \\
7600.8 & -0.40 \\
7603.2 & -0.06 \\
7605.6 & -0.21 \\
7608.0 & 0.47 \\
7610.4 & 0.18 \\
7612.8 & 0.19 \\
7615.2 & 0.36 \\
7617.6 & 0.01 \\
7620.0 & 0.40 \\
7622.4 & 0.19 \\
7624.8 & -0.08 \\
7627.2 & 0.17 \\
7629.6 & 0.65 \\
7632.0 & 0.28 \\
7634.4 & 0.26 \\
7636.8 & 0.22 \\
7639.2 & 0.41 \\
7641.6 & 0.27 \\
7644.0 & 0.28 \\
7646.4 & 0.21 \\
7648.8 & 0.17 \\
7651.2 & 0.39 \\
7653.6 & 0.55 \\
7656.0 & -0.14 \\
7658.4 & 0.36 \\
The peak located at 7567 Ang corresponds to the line [S II]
